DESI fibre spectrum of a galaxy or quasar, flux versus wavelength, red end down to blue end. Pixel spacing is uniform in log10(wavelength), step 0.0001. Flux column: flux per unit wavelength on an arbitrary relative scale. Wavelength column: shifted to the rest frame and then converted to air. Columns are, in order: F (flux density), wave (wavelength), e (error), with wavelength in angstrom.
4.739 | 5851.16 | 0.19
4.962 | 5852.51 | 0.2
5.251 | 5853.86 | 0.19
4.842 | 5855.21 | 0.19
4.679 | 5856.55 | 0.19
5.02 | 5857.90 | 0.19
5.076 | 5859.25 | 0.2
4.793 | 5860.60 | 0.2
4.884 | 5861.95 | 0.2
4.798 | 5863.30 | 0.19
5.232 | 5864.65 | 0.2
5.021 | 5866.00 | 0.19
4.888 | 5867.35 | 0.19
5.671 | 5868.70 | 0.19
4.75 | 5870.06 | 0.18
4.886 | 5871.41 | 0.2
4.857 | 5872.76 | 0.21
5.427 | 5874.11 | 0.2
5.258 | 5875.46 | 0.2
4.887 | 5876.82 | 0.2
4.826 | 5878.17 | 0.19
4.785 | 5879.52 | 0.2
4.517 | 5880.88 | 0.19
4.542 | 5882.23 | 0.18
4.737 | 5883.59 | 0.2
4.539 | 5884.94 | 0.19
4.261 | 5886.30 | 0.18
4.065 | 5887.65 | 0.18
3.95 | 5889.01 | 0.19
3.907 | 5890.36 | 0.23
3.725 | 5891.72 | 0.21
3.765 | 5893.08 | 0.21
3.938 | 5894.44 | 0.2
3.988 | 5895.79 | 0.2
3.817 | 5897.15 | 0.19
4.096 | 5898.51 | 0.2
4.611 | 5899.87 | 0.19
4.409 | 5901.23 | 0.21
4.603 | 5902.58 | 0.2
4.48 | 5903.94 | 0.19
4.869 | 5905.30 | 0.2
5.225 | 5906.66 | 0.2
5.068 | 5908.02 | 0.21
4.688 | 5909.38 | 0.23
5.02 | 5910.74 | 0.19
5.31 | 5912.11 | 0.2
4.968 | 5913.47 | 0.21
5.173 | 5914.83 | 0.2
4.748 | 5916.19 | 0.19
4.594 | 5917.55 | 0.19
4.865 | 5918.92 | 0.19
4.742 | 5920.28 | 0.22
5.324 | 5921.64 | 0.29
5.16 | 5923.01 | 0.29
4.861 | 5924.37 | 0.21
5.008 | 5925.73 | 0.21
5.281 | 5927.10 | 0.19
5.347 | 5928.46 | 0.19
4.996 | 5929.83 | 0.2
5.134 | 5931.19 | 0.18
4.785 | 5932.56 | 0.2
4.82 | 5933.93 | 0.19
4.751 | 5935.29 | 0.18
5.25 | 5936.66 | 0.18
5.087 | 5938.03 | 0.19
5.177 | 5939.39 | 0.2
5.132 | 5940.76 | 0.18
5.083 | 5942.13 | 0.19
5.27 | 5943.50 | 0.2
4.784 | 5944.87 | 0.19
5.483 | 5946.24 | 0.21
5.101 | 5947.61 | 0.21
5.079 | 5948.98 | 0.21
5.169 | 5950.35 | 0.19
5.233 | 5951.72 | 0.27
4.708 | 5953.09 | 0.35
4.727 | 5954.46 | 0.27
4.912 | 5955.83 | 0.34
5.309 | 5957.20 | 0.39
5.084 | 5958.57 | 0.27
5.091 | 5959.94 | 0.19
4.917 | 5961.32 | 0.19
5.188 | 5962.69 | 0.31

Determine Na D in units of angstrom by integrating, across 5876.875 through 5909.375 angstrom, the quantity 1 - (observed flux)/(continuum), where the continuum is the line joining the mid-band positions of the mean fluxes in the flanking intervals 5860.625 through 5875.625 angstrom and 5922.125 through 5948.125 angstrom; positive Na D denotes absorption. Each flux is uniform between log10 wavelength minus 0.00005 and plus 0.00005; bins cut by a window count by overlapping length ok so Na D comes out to 4.3 angstrom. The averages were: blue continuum 5.04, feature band 4.4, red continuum 5.08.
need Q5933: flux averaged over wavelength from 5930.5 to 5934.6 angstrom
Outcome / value 4.91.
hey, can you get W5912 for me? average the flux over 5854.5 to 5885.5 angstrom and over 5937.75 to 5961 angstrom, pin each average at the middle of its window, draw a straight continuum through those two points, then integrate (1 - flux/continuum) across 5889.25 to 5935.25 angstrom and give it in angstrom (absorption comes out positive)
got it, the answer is 2.8 angstrom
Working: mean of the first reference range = 4.91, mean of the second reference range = 5.08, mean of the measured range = 4.7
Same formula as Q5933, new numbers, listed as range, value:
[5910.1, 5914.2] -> 5.09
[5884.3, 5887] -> 4.4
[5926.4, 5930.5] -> 5.2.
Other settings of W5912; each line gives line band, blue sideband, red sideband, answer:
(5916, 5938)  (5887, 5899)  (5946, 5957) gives -2.0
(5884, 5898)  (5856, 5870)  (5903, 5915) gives 2.7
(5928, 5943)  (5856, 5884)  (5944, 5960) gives 0.0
